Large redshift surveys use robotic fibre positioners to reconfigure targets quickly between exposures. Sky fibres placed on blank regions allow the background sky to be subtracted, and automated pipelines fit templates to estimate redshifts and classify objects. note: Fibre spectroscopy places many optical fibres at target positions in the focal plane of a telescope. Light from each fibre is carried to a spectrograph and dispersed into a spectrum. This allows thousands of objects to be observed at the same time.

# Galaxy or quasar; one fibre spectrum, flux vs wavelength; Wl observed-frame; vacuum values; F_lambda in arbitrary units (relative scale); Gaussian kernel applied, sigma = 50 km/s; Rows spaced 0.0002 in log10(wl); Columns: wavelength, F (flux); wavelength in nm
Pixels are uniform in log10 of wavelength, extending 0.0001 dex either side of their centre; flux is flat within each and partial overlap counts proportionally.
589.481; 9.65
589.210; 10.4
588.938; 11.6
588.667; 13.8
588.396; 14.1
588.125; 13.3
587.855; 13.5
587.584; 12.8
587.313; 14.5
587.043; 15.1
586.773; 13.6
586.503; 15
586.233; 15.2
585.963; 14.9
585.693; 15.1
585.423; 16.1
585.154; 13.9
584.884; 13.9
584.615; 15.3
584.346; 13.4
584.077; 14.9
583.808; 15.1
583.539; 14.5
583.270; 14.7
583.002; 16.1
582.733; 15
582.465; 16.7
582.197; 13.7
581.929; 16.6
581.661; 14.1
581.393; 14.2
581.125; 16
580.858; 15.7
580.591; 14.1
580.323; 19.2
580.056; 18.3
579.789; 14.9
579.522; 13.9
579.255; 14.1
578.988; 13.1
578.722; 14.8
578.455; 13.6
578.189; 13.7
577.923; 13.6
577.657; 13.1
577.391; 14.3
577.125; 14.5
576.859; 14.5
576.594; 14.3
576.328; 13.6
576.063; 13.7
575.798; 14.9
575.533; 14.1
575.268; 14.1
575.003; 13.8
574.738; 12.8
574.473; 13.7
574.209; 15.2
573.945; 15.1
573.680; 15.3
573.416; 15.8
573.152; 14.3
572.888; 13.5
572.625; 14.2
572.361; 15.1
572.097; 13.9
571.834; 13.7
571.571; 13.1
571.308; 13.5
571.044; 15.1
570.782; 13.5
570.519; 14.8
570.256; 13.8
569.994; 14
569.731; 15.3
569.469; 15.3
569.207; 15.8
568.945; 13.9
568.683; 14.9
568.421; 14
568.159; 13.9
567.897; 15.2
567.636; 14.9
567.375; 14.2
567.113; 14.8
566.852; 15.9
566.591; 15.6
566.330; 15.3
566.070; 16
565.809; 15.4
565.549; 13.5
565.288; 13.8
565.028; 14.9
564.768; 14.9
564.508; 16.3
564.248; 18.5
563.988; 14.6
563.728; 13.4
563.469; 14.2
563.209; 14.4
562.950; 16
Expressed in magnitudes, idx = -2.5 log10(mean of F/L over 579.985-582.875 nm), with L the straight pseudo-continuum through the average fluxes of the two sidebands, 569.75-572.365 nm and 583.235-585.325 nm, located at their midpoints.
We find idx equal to -0.10 mag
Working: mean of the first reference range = 14.1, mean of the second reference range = 14.5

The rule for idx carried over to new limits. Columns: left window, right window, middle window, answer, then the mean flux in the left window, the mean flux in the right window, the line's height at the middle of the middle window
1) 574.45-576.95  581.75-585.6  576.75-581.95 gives -0.03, 14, 15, 14.4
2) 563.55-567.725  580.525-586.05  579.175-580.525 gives -0.07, 15.1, 15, 15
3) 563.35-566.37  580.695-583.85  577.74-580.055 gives 0.07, 15.1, 15.2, 15.2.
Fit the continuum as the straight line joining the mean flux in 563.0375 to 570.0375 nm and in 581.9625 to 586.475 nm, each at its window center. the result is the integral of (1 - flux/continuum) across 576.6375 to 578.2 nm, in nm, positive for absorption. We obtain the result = 0.100 nm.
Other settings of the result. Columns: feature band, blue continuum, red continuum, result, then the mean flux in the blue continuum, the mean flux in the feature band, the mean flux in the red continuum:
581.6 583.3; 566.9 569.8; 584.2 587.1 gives -0.08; 14.8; 15.4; 14.7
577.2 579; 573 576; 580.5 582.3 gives 0.11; 14.4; 13.8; 15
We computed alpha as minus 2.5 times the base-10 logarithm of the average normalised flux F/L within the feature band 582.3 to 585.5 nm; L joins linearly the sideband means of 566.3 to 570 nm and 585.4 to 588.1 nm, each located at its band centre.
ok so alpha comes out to -0.030 mag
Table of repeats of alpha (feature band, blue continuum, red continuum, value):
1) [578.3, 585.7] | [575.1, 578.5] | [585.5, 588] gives -0.059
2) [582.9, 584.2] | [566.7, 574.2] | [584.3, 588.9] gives -0.052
